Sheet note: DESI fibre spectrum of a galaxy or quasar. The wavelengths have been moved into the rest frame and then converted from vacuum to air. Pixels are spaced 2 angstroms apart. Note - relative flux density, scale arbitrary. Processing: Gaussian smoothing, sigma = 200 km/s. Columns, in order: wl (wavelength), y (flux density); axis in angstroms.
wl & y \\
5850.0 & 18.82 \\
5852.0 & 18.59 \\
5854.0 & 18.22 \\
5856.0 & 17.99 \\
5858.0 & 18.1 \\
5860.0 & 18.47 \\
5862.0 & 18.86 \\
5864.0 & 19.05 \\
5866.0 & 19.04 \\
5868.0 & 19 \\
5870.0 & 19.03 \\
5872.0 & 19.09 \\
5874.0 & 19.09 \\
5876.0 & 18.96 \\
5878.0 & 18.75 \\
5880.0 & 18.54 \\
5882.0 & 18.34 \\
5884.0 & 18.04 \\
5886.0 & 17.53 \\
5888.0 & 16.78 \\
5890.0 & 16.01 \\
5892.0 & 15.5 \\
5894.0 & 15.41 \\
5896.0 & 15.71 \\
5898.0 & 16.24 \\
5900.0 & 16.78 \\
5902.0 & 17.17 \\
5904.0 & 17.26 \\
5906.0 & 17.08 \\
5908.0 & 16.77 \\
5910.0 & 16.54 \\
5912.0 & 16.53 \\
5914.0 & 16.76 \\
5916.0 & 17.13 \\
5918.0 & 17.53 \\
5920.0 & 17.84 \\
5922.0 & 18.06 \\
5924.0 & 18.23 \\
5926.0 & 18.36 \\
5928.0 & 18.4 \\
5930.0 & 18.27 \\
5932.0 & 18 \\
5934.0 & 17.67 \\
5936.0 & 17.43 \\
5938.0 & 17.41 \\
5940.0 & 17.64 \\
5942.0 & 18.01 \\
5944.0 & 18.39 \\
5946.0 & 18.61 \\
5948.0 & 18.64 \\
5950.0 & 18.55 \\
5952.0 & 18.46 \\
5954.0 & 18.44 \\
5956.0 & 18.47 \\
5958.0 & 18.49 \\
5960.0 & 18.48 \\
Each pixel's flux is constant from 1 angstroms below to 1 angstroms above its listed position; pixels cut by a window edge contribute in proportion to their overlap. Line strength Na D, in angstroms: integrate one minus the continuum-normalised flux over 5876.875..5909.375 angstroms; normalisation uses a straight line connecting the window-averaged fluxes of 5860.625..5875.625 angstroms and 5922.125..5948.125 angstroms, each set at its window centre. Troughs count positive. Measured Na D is 2.9 angstroms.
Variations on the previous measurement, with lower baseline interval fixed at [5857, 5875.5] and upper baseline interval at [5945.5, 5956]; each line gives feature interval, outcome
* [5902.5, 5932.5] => 1.86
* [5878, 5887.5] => 0.35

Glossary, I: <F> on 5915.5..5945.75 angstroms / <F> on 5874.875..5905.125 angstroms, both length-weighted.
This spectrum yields 1.05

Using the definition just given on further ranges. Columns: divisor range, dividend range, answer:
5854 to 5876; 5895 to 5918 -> 0.89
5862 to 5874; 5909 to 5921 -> 0.90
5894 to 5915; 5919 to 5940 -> 1.08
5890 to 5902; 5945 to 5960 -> 1.15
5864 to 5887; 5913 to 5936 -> 0.95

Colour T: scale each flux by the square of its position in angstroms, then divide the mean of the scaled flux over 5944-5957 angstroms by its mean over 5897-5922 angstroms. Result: 1.1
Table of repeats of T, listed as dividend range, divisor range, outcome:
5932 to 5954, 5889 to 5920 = 1.10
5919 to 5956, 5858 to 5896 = 1.03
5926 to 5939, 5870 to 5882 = 0.97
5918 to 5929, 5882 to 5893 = 1.08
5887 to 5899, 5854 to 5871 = 0.86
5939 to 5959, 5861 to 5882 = 1.00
